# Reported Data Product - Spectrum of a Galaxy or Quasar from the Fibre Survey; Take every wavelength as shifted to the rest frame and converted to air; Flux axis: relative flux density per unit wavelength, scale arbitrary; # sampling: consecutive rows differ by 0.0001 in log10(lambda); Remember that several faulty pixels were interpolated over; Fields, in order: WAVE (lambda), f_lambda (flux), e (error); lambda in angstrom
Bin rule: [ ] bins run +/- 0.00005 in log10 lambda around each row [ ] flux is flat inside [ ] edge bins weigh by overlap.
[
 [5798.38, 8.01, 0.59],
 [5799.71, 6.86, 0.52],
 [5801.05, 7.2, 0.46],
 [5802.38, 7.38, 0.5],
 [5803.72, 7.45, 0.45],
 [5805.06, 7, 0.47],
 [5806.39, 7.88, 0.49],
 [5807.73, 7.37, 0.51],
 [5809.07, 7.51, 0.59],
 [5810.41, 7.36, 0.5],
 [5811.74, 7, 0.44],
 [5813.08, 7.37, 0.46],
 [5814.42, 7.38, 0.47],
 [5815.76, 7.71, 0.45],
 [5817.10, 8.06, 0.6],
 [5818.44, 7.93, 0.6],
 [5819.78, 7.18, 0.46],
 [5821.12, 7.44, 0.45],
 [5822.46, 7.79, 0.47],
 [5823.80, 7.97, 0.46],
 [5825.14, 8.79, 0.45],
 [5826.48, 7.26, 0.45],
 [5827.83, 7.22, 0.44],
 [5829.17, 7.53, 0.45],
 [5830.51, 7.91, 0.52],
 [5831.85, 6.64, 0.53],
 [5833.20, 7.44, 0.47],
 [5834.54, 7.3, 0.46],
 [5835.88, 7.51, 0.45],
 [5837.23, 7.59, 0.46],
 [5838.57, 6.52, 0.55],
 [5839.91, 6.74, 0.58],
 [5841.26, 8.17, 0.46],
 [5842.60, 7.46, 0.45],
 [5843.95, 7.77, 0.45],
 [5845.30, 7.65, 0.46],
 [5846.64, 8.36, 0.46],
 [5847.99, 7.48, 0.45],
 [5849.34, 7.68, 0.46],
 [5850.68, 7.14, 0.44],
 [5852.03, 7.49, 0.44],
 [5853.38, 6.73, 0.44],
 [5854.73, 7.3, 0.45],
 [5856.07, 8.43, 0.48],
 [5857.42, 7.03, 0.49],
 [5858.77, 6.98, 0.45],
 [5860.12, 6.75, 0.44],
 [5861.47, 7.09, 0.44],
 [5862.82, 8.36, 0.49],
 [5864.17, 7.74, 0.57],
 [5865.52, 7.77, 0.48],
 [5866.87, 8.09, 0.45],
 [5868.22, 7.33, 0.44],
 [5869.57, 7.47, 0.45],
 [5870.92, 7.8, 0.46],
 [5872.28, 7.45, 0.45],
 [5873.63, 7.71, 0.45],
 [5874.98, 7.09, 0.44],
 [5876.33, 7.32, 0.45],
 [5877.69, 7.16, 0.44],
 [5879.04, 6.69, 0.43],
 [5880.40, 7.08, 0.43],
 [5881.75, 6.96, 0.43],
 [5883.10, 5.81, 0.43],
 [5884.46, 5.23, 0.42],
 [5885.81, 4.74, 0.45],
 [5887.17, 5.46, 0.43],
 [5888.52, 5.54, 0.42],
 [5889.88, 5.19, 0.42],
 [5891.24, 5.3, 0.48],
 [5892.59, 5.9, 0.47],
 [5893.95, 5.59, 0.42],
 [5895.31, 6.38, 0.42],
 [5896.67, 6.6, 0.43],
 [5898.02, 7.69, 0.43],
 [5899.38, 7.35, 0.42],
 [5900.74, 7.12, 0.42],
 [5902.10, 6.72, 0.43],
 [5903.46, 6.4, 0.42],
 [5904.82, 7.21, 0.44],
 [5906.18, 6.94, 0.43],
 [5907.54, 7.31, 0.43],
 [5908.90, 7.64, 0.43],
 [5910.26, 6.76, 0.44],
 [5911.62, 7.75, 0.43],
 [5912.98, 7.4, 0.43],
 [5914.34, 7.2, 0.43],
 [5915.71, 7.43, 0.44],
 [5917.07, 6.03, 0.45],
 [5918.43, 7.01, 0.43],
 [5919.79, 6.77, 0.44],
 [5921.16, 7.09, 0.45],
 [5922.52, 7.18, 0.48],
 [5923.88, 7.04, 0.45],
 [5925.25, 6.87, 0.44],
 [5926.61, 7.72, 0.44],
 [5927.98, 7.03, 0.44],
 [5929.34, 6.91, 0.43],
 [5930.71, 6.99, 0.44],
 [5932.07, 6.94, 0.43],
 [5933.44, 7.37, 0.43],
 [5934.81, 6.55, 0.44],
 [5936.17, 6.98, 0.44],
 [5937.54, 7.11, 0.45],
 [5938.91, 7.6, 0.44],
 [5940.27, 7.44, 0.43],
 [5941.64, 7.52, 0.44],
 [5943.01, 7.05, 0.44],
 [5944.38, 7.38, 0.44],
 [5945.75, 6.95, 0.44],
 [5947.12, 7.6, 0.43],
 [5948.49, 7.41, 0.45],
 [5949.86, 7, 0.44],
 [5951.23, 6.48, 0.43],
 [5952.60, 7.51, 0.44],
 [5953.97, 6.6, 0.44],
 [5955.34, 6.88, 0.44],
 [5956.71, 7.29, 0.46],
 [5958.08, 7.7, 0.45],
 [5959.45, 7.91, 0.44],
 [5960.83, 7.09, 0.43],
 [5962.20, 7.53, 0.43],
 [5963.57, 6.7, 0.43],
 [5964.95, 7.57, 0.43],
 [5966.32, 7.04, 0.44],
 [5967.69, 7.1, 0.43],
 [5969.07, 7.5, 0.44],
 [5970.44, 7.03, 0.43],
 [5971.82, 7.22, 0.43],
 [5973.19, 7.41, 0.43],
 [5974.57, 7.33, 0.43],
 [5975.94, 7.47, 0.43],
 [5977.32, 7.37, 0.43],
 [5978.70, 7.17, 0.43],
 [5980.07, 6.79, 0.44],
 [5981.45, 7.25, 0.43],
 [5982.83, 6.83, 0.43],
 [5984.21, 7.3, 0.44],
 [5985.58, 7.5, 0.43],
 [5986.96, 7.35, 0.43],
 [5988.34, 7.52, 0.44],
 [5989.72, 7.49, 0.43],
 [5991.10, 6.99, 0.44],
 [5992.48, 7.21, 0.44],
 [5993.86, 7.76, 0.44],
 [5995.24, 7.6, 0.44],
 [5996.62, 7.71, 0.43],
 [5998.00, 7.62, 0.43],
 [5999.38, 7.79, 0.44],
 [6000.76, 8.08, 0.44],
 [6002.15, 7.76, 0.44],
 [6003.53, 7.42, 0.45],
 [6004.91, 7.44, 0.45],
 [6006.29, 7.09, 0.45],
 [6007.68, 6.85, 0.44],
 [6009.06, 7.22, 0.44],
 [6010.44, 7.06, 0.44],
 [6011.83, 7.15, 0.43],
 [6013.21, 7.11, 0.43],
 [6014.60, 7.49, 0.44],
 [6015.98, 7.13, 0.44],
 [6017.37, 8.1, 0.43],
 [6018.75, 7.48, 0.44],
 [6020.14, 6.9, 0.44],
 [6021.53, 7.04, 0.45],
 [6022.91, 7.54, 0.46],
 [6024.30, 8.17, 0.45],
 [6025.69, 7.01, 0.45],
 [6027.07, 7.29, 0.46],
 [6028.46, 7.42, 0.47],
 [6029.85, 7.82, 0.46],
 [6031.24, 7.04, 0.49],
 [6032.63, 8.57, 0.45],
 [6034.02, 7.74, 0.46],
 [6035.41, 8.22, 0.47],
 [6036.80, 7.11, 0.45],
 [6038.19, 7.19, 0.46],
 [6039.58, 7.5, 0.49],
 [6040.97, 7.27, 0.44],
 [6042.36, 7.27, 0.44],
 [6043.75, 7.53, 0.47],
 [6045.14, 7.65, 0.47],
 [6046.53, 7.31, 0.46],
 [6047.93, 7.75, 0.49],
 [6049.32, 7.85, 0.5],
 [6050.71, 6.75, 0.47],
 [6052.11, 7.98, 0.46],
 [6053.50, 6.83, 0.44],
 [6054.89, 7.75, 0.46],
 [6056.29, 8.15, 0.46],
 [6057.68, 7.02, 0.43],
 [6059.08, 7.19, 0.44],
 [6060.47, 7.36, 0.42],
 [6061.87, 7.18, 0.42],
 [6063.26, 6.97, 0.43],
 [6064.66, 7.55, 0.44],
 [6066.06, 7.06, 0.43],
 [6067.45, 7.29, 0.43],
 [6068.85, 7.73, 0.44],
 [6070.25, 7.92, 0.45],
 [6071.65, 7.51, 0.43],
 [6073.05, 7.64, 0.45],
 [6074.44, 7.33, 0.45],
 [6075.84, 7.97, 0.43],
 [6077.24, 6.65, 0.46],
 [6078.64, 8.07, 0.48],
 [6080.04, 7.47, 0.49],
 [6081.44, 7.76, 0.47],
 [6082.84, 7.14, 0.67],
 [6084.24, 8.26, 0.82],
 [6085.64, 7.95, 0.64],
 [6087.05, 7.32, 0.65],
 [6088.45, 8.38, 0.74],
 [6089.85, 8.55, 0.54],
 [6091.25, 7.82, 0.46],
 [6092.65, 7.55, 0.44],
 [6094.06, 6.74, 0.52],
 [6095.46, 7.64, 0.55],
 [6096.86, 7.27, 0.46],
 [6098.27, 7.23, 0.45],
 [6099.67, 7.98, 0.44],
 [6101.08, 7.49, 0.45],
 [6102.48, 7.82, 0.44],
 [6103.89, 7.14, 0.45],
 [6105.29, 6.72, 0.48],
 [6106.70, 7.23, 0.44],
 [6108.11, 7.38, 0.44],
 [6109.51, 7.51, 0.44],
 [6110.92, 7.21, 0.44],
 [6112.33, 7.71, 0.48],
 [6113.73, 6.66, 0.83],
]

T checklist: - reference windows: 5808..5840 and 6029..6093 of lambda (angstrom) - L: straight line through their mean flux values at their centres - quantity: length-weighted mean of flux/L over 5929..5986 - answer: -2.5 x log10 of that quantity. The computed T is 0.05 mag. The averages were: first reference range 7.48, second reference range 7.56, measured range 7.2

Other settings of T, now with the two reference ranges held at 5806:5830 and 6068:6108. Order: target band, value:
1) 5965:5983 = 0.05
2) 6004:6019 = 0.04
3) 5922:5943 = 0.06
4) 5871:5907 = 0.17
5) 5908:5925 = 0.07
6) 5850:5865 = 0.03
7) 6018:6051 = 0.01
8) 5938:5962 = 0.05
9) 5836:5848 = 0.01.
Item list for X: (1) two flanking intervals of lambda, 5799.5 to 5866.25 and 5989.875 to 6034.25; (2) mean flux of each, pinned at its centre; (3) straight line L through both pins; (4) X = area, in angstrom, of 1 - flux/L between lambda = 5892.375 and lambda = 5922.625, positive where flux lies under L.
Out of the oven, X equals 2.12 angstrom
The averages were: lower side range 7.48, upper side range 7.45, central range 6.94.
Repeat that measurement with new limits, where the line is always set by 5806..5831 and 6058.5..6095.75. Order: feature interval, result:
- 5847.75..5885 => 1.66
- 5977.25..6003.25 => 0.50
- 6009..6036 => 0.32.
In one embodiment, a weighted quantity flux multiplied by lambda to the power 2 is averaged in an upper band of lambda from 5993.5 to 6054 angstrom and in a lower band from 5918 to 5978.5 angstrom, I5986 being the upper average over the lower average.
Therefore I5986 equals 1.07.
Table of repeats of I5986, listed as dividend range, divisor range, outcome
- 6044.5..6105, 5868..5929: 1.18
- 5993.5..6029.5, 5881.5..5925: 1.17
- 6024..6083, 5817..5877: 1.07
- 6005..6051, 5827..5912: 1.11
